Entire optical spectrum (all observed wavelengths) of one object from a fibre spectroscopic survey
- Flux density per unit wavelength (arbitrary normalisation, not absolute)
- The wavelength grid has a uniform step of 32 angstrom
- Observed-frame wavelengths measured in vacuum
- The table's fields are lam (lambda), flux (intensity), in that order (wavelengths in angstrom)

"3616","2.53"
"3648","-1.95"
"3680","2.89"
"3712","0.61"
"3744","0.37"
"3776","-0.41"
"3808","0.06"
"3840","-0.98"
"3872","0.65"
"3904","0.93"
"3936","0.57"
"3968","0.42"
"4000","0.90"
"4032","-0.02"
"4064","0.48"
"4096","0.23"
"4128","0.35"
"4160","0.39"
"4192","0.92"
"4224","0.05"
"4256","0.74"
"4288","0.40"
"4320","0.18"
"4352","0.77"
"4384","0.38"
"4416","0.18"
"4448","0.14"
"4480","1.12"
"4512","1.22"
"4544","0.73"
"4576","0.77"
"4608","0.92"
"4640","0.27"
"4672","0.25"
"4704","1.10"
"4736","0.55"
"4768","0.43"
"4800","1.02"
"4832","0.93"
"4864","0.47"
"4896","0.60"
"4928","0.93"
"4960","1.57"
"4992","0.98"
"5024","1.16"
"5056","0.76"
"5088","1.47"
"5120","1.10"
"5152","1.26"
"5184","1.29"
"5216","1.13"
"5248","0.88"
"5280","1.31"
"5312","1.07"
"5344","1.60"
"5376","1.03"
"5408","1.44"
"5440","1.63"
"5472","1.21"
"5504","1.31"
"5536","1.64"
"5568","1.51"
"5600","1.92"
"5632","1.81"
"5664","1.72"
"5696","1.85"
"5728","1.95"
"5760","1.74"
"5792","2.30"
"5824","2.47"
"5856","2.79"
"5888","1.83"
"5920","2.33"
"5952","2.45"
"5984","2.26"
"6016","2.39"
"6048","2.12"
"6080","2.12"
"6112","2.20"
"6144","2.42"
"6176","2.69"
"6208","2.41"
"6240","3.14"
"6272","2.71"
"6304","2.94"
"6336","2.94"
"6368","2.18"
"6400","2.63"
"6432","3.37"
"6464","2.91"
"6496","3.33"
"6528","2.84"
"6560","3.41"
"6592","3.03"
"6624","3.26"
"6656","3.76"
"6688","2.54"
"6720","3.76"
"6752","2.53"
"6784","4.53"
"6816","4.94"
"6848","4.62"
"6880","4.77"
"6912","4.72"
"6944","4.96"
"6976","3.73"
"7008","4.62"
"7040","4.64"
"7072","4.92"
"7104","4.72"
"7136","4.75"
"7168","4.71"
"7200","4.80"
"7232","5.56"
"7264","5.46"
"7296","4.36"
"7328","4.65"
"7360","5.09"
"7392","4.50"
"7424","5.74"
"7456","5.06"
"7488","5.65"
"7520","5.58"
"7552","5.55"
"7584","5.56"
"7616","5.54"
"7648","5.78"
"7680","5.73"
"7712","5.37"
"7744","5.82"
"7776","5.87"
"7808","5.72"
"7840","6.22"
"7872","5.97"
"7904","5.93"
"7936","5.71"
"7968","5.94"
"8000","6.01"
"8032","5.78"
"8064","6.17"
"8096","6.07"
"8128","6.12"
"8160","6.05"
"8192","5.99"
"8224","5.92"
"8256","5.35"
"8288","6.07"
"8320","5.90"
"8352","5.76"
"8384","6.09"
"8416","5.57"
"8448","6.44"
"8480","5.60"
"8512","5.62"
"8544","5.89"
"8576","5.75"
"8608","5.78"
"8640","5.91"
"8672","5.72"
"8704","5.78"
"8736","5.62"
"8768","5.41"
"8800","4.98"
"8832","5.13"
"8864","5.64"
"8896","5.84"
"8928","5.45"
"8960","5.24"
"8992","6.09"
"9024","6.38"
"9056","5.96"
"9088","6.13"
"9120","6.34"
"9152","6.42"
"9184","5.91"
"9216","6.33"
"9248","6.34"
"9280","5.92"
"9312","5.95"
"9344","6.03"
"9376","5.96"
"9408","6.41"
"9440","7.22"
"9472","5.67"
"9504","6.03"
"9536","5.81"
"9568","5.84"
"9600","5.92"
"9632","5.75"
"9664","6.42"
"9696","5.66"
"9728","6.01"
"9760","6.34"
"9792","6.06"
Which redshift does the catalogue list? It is 0.70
